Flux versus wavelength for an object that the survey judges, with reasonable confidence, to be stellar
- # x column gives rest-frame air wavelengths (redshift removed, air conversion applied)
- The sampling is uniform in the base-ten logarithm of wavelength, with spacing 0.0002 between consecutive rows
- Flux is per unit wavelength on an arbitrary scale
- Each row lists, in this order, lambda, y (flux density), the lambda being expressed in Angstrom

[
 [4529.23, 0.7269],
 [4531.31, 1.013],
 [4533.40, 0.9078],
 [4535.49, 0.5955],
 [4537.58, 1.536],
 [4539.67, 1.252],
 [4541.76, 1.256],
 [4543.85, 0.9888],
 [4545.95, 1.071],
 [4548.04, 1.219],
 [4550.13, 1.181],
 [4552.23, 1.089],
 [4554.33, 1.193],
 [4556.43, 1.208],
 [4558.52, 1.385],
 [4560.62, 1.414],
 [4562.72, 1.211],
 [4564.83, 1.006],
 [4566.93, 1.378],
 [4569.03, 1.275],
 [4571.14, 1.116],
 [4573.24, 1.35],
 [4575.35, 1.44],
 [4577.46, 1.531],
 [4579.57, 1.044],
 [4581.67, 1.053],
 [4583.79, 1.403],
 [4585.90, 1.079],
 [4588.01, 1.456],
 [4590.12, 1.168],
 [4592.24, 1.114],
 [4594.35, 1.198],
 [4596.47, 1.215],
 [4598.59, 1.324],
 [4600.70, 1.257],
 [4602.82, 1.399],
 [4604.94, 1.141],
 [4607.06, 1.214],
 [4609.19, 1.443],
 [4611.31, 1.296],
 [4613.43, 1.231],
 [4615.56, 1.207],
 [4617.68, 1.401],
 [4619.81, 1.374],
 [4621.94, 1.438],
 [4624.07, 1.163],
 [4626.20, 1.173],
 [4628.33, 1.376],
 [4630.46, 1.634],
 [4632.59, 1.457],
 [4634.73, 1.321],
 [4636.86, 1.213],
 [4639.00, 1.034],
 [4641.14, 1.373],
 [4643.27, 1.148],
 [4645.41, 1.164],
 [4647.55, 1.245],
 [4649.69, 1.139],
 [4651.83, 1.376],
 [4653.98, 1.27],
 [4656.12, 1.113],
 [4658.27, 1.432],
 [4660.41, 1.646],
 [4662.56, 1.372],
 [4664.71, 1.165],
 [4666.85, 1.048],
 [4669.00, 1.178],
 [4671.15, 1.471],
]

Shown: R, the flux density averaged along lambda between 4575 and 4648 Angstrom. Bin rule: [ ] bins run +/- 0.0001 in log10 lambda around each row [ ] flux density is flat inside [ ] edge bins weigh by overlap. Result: 1.28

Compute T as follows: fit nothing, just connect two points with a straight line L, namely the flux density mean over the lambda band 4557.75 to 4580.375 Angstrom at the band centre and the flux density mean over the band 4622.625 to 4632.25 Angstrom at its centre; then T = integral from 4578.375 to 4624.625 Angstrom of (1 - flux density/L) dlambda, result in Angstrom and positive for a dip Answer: 2.3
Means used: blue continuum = 1.29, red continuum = 1.35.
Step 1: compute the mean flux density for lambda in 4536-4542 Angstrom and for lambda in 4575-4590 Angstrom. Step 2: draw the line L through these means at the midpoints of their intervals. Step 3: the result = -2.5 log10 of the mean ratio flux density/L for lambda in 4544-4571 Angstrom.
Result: 0.07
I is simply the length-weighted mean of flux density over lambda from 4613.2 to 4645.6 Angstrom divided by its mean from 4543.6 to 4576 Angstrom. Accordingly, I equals 1.1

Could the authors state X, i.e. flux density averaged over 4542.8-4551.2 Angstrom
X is 1.12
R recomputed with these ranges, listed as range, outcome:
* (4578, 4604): 1.23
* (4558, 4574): 1.26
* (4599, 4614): 1.29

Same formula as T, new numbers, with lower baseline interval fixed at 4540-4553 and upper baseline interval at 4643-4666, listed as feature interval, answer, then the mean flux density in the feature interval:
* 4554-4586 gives -2.5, 1.26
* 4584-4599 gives -0.3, 1.23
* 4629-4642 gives -0.9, 1.34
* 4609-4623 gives -1.2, 1.34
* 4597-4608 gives -0.5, 1.27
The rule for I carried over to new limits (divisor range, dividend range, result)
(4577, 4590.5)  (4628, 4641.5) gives 1.08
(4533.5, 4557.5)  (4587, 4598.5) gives 1.09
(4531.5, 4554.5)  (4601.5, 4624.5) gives 1.17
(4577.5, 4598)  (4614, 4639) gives 1.09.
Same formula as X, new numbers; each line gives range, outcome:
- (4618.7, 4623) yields 1.4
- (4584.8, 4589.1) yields 1.27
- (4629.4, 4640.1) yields 1.33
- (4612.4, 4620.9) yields 1.3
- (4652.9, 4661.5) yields 1.36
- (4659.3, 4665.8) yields 1.4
